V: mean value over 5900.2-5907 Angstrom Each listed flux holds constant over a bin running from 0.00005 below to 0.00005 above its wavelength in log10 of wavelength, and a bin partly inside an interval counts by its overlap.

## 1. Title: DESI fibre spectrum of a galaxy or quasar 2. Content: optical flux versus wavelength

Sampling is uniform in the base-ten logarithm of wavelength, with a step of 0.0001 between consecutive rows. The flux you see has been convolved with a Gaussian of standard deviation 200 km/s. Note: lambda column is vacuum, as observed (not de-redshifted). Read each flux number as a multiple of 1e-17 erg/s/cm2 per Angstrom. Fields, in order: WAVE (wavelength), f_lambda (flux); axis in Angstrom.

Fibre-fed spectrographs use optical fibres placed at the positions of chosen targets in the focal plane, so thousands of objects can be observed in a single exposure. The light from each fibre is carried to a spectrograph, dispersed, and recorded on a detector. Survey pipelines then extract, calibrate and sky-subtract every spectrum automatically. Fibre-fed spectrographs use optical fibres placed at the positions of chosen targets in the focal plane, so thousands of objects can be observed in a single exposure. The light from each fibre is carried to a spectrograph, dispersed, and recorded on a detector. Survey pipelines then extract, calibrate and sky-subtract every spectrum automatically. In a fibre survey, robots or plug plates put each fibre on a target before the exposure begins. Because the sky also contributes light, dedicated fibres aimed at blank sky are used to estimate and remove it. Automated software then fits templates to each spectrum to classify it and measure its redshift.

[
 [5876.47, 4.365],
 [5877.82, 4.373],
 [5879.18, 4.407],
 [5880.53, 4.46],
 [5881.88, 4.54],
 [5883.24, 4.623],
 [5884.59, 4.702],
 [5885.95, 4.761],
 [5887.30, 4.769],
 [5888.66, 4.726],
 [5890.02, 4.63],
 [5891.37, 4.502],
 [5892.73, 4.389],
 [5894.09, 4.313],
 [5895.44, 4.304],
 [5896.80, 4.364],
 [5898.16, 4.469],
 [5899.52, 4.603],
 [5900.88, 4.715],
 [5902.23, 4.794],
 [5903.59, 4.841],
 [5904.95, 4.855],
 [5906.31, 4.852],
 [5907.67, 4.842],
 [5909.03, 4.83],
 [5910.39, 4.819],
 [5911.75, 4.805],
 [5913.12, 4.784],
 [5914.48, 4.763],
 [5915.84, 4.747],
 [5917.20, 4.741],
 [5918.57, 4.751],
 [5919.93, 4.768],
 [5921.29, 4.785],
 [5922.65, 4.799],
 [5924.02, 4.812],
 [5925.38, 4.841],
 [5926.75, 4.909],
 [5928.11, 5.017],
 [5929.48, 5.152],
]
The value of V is 4.82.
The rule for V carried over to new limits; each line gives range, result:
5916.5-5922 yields 4.77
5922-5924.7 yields 4.8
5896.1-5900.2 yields 4.47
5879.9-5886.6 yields 4.62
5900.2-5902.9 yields 4.77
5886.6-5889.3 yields 4.75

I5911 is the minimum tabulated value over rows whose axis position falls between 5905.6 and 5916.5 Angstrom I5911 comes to 4.747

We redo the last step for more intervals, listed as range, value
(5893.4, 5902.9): 4.304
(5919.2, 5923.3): 4.768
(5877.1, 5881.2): 4.373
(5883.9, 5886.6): 4.702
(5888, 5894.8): 4.313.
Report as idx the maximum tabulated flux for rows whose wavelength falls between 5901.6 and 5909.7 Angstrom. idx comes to 4.855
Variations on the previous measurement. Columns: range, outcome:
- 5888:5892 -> 4.726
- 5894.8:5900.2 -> 4.603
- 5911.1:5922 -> 4.805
